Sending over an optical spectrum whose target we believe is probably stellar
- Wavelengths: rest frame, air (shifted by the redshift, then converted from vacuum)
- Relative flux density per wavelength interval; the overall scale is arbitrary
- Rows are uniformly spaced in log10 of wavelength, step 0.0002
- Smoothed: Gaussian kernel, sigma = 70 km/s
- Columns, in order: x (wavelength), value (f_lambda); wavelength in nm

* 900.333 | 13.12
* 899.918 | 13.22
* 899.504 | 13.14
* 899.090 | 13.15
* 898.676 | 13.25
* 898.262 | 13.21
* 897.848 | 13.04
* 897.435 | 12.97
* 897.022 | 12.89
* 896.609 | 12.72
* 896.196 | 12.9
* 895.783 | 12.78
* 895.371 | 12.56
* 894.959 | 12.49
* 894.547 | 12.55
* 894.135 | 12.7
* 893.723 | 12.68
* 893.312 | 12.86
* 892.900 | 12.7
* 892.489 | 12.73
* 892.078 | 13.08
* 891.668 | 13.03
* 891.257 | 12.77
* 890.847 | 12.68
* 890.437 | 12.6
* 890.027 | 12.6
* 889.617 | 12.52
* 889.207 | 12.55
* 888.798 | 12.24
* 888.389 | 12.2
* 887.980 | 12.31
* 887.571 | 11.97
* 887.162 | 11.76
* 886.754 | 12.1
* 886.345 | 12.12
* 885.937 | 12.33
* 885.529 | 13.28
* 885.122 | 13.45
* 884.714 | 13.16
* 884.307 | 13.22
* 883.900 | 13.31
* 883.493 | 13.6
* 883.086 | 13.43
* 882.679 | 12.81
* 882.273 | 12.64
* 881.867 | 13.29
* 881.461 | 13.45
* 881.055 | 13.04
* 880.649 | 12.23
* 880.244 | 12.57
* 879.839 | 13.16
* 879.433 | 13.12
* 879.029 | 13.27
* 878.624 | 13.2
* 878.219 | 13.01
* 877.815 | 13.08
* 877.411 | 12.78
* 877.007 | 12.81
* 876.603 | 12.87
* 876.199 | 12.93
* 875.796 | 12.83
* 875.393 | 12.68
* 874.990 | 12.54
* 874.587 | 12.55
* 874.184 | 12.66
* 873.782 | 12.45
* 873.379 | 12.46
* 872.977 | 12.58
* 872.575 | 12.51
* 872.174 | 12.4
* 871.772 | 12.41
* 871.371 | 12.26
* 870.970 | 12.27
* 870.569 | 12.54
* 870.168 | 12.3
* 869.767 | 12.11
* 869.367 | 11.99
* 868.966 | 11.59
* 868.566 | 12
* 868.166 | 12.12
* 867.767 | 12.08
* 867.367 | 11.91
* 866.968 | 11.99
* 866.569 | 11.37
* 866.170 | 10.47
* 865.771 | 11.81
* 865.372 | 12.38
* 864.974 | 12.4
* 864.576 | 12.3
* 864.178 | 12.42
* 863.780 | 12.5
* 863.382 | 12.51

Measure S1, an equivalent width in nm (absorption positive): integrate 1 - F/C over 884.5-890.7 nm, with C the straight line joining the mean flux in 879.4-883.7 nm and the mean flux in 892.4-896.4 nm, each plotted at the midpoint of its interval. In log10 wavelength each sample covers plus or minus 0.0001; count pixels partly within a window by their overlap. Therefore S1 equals 0.19 nm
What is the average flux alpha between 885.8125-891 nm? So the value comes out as 12.3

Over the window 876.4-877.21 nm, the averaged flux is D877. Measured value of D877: 12.8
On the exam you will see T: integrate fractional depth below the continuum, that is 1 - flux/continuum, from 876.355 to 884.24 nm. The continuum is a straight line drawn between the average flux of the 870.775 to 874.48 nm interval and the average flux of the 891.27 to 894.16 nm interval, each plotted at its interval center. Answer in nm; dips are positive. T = -0.28 nm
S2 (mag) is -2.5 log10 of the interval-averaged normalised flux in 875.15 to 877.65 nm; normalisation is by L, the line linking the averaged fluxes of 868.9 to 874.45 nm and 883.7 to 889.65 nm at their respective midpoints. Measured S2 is -0.03 mag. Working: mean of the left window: 12.3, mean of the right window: 12.6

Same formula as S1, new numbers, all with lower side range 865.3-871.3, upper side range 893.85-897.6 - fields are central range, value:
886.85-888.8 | 0.065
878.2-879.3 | -0.086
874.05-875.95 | -0.082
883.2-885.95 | -0.191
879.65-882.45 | -0.140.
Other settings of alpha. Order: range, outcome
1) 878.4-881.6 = 13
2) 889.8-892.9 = 12.8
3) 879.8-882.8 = 12.9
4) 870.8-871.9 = 12.3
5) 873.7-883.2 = 12.9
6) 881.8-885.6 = 13.2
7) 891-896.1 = 12.7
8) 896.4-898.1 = 12.9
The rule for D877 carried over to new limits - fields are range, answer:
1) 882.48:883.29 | 13.1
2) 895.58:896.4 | 12.8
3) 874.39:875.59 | 12.6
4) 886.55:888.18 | 12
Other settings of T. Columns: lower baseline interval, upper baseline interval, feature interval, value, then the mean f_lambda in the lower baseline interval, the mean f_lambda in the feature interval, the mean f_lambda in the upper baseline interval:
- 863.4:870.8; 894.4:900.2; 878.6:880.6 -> -0.09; 12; 13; 12.9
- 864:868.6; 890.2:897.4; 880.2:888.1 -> -0.22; 11.9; 12.8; 12.8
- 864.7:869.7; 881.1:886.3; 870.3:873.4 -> -0.05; 11.9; 12.4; 13.1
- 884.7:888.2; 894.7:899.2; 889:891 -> 0.00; 12.5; 12.6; 12.9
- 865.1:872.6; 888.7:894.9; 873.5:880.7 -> -0.33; 12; 12.8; 12.7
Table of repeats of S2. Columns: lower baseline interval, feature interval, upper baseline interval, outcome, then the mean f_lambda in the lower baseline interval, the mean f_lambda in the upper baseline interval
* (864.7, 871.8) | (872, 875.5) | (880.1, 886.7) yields -0.016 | 12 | 13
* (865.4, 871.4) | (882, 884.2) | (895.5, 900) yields -0.059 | 11.9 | 13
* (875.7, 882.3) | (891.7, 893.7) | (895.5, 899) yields 0.010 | 13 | 13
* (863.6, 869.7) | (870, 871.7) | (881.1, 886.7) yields -0.011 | 12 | 13.1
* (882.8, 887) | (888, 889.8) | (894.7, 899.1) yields 0.050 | 13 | 12.9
